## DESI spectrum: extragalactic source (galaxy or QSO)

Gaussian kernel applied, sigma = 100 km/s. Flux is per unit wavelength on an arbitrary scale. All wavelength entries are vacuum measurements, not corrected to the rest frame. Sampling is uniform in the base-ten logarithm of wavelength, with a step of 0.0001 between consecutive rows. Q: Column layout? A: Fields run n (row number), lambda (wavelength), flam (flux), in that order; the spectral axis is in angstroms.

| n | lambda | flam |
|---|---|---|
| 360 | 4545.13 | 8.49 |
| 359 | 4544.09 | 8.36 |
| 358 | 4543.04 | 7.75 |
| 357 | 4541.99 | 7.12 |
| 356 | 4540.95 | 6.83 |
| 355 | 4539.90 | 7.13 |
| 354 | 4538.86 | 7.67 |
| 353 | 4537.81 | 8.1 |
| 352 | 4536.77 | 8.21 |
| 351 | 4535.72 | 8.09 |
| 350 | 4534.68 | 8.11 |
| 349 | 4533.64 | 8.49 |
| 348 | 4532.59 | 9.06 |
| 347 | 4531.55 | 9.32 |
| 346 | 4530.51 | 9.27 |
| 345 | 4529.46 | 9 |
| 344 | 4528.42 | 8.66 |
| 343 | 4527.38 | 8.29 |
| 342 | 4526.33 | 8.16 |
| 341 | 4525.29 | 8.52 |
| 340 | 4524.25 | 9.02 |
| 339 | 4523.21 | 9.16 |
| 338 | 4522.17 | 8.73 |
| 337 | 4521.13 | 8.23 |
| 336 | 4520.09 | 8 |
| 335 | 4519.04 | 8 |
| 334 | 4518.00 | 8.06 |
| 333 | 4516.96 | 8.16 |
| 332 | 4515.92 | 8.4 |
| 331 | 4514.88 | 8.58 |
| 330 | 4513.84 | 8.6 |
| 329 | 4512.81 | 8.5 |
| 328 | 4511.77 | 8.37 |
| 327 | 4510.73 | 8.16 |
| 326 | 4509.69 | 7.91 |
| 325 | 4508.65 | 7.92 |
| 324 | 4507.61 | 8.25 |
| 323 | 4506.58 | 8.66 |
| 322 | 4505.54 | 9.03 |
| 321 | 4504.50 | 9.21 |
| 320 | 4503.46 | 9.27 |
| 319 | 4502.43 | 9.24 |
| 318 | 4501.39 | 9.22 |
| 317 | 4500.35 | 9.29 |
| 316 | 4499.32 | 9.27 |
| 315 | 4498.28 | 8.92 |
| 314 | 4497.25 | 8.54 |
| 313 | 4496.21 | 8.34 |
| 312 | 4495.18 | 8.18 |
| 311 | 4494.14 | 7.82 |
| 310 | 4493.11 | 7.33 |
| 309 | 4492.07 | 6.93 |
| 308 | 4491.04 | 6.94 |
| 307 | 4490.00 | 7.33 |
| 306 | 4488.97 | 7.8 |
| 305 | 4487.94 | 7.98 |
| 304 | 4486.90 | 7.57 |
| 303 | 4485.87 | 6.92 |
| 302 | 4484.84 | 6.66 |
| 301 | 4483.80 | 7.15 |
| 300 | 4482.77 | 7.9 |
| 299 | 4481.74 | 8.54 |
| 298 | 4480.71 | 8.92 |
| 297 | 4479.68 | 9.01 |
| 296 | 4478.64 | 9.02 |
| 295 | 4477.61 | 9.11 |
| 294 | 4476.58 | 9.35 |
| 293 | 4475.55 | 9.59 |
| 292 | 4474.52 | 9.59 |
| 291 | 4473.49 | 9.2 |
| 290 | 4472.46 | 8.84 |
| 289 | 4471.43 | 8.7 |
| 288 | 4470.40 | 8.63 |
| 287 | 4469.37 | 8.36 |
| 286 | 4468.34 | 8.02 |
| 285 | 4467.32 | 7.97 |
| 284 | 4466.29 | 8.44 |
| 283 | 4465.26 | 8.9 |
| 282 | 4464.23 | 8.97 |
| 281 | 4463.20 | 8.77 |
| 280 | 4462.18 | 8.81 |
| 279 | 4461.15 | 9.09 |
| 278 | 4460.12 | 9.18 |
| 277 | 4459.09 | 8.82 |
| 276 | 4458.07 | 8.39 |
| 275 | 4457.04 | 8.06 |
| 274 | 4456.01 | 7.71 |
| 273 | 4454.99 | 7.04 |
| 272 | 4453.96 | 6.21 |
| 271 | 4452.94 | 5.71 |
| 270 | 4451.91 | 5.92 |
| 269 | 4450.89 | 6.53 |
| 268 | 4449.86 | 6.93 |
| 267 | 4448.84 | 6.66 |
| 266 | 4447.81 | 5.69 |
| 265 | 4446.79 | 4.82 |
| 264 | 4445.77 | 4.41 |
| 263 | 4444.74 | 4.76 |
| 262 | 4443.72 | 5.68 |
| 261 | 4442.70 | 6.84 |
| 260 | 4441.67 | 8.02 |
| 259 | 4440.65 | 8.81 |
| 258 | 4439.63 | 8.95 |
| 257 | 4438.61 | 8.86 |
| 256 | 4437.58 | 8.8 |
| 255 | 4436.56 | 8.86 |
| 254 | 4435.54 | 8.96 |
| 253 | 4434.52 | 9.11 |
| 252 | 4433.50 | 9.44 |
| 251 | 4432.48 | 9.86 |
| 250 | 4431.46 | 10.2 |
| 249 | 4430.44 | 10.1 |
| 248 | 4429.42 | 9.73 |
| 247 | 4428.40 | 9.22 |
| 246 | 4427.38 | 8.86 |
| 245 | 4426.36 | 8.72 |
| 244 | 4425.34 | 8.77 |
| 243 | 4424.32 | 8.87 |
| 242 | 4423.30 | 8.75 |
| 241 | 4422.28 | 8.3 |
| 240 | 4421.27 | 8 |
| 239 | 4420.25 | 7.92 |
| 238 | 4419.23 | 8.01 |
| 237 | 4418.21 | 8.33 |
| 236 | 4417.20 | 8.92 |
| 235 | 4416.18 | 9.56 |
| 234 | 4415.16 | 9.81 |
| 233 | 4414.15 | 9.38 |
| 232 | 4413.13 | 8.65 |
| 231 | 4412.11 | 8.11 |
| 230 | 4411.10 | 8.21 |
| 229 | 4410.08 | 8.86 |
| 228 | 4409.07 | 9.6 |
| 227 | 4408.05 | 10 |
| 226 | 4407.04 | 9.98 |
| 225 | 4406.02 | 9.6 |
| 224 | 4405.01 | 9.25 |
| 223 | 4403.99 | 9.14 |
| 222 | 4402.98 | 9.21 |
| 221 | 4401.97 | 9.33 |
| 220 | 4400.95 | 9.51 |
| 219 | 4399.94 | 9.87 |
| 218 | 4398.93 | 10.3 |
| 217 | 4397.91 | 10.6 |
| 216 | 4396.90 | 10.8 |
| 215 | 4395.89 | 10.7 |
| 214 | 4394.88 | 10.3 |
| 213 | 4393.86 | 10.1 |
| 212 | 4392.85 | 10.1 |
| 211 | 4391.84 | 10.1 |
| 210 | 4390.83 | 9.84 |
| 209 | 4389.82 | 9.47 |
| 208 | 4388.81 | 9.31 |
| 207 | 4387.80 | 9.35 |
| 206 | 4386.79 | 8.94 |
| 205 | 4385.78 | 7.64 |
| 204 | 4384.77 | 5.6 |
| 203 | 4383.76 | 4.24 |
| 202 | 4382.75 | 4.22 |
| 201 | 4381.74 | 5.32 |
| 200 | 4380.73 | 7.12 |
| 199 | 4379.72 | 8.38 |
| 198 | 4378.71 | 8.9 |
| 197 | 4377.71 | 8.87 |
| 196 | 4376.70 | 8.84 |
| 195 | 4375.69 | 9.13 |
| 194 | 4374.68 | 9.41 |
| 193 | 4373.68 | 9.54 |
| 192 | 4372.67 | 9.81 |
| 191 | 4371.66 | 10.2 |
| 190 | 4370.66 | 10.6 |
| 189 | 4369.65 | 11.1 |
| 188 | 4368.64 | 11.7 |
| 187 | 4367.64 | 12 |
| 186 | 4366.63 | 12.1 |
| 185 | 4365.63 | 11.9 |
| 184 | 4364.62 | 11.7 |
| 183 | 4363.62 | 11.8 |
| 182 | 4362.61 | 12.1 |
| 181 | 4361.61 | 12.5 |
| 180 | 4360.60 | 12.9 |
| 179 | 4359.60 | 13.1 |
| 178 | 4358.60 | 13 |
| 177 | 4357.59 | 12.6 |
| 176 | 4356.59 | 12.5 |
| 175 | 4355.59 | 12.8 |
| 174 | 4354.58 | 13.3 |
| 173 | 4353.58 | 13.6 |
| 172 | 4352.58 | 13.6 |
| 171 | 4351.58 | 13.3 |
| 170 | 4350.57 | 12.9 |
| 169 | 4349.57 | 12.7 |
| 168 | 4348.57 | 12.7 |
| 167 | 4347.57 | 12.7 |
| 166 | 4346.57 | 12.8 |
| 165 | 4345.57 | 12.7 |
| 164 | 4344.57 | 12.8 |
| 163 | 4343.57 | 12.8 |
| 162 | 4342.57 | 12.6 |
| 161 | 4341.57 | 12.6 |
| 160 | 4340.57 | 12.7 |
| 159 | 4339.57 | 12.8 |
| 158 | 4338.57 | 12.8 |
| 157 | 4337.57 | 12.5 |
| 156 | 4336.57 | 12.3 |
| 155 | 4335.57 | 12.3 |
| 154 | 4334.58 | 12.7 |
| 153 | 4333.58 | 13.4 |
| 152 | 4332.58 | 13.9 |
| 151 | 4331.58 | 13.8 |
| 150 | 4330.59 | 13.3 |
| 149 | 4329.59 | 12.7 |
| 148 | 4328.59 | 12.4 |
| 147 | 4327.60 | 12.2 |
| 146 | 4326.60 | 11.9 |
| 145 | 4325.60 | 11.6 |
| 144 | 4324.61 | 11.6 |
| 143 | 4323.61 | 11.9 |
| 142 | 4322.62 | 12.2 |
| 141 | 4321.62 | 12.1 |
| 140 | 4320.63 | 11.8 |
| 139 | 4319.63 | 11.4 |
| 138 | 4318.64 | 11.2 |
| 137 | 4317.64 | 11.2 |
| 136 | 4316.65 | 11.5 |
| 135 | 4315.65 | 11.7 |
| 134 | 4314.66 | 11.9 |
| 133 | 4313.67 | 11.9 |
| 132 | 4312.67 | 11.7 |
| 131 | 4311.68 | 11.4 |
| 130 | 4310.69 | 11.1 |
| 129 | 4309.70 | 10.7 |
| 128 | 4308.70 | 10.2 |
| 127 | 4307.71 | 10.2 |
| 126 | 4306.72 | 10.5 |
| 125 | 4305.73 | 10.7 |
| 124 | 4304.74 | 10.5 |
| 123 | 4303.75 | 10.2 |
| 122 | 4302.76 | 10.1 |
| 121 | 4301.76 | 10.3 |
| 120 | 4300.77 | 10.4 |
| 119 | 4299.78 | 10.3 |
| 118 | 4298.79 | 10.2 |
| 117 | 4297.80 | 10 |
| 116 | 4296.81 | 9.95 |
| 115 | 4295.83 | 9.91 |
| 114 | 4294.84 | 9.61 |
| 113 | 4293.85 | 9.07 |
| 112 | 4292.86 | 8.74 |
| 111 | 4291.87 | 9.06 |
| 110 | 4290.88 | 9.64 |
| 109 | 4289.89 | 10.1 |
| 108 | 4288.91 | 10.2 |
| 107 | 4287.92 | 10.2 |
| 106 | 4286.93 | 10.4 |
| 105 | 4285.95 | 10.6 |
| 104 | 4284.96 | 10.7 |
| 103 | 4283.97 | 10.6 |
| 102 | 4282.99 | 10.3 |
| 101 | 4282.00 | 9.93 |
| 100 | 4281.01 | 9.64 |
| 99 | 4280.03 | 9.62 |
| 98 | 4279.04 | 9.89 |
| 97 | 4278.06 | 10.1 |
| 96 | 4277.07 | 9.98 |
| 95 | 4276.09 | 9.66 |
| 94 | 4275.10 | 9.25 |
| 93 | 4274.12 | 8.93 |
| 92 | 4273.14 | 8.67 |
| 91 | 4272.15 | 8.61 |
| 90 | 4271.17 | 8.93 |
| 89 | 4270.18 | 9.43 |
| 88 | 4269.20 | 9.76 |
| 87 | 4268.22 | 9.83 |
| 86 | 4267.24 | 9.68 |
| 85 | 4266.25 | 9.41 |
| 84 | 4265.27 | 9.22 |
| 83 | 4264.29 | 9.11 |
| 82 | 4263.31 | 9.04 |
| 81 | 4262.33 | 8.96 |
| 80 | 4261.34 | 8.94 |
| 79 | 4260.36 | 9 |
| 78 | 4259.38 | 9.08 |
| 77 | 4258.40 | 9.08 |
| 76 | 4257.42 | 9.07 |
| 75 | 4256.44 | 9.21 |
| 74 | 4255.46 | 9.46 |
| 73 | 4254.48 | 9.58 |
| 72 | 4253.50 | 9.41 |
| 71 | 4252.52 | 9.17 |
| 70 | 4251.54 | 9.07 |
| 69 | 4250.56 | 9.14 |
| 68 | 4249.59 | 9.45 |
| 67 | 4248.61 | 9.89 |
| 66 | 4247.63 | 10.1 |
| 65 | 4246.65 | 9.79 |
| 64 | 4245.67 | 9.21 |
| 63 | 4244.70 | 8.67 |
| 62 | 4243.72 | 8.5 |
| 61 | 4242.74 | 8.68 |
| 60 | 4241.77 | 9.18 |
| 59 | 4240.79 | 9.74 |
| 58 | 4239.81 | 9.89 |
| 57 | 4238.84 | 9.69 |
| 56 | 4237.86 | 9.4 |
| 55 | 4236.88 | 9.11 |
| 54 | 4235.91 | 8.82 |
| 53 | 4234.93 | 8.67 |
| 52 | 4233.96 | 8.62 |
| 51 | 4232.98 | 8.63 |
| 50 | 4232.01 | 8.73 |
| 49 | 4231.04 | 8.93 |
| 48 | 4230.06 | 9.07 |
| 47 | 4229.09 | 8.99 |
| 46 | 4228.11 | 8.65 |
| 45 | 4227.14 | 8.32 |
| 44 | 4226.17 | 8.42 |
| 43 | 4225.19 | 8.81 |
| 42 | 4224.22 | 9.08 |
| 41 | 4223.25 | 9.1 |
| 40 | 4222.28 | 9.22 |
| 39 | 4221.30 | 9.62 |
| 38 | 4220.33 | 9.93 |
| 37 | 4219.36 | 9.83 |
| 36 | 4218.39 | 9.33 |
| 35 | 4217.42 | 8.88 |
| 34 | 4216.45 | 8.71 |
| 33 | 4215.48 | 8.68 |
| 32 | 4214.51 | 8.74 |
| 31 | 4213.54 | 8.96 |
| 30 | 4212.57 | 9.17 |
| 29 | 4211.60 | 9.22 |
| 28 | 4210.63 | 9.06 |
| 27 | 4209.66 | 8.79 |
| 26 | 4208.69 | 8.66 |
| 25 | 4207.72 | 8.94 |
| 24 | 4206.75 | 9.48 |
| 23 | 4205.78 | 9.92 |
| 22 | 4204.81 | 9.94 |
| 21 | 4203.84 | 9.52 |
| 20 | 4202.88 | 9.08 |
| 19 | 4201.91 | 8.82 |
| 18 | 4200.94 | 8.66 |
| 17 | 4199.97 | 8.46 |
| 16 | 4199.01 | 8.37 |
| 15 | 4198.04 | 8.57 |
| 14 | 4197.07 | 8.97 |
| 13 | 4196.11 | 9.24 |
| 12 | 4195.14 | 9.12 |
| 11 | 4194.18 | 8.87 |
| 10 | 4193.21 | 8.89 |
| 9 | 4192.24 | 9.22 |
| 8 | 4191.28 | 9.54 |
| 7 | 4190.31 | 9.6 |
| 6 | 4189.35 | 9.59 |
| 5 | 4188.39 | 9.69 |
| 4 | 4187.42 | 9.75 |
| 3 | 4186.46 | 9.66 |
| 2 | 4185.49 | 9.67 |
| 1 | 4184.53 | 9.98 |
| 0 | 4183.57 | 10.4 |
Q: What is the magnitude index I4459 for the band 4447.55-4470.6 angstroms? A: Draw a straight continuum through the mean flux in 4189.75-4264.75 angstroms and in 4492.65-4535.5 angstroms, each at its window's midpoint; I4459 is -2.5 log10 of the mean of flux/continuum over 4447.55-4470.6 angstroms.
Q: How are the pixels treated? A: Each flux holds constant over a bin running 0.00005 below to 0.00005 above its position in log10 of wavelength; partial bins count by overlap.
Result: 0.12 mag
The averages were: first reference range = 9.11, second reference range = 8.57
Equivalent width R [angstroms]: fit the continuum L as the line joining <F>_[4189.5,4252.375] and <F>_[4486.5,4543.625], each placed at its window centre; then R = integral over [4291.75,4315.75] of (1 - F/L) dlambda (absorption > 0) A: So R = -4.2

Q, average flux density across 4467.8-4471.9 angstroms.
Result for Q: 8.43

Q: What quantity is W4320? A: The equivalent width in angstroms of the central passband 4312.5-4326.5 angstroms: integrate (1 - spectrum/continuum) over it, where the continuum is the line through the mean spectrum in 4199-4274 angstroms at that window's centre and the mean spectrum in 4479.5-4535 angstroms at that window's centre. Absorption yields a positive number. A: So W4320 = -4.4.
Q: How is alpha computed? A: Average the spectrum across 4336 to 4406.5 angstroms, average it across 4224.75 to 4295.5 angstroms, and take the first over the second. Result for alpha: 1.1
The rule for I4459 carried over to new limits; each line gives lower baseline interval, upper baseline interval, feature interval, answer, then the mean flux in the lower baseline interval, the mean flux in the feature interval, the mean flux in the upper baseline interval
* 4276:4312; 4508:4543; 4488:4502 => 0.05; 10.1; 8.15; 8.29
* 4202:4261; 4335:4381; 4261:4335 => 0.00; 9.15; 10.6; 11.8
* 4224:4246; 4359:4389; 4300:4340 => -0.24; 8.95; 11.7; 9.62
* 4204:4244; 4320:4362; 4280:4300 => 0.12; 9.08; 9.95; 12.7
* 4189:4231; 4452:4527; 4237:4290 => -0.07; 9.07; 9.5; 8.34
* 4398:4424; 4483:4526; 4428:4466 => 0.11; 9.09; 7.91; 8.25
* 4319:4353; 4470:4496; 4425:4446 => 0.14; 12.6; 8.47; 8.2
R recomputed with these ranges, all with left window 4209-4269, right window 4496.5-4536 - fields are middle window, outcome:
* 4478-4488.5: 0.9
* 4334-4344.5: -4.3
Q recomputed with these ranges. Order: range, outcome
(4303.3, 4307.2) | 10.5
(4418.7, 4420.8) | 7.94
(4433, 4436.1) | 9.17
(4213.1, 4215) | 8.85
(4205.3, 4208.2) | 9.44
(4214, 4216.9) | 8.72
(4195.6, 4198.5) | 8.93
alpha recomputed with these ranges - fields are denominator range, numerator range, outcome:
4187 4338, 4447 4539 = 0.83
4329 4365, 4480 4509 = 0.64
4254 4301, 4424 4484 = 0.86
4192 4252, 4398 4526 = 0.93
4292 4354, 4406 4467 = 0.70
